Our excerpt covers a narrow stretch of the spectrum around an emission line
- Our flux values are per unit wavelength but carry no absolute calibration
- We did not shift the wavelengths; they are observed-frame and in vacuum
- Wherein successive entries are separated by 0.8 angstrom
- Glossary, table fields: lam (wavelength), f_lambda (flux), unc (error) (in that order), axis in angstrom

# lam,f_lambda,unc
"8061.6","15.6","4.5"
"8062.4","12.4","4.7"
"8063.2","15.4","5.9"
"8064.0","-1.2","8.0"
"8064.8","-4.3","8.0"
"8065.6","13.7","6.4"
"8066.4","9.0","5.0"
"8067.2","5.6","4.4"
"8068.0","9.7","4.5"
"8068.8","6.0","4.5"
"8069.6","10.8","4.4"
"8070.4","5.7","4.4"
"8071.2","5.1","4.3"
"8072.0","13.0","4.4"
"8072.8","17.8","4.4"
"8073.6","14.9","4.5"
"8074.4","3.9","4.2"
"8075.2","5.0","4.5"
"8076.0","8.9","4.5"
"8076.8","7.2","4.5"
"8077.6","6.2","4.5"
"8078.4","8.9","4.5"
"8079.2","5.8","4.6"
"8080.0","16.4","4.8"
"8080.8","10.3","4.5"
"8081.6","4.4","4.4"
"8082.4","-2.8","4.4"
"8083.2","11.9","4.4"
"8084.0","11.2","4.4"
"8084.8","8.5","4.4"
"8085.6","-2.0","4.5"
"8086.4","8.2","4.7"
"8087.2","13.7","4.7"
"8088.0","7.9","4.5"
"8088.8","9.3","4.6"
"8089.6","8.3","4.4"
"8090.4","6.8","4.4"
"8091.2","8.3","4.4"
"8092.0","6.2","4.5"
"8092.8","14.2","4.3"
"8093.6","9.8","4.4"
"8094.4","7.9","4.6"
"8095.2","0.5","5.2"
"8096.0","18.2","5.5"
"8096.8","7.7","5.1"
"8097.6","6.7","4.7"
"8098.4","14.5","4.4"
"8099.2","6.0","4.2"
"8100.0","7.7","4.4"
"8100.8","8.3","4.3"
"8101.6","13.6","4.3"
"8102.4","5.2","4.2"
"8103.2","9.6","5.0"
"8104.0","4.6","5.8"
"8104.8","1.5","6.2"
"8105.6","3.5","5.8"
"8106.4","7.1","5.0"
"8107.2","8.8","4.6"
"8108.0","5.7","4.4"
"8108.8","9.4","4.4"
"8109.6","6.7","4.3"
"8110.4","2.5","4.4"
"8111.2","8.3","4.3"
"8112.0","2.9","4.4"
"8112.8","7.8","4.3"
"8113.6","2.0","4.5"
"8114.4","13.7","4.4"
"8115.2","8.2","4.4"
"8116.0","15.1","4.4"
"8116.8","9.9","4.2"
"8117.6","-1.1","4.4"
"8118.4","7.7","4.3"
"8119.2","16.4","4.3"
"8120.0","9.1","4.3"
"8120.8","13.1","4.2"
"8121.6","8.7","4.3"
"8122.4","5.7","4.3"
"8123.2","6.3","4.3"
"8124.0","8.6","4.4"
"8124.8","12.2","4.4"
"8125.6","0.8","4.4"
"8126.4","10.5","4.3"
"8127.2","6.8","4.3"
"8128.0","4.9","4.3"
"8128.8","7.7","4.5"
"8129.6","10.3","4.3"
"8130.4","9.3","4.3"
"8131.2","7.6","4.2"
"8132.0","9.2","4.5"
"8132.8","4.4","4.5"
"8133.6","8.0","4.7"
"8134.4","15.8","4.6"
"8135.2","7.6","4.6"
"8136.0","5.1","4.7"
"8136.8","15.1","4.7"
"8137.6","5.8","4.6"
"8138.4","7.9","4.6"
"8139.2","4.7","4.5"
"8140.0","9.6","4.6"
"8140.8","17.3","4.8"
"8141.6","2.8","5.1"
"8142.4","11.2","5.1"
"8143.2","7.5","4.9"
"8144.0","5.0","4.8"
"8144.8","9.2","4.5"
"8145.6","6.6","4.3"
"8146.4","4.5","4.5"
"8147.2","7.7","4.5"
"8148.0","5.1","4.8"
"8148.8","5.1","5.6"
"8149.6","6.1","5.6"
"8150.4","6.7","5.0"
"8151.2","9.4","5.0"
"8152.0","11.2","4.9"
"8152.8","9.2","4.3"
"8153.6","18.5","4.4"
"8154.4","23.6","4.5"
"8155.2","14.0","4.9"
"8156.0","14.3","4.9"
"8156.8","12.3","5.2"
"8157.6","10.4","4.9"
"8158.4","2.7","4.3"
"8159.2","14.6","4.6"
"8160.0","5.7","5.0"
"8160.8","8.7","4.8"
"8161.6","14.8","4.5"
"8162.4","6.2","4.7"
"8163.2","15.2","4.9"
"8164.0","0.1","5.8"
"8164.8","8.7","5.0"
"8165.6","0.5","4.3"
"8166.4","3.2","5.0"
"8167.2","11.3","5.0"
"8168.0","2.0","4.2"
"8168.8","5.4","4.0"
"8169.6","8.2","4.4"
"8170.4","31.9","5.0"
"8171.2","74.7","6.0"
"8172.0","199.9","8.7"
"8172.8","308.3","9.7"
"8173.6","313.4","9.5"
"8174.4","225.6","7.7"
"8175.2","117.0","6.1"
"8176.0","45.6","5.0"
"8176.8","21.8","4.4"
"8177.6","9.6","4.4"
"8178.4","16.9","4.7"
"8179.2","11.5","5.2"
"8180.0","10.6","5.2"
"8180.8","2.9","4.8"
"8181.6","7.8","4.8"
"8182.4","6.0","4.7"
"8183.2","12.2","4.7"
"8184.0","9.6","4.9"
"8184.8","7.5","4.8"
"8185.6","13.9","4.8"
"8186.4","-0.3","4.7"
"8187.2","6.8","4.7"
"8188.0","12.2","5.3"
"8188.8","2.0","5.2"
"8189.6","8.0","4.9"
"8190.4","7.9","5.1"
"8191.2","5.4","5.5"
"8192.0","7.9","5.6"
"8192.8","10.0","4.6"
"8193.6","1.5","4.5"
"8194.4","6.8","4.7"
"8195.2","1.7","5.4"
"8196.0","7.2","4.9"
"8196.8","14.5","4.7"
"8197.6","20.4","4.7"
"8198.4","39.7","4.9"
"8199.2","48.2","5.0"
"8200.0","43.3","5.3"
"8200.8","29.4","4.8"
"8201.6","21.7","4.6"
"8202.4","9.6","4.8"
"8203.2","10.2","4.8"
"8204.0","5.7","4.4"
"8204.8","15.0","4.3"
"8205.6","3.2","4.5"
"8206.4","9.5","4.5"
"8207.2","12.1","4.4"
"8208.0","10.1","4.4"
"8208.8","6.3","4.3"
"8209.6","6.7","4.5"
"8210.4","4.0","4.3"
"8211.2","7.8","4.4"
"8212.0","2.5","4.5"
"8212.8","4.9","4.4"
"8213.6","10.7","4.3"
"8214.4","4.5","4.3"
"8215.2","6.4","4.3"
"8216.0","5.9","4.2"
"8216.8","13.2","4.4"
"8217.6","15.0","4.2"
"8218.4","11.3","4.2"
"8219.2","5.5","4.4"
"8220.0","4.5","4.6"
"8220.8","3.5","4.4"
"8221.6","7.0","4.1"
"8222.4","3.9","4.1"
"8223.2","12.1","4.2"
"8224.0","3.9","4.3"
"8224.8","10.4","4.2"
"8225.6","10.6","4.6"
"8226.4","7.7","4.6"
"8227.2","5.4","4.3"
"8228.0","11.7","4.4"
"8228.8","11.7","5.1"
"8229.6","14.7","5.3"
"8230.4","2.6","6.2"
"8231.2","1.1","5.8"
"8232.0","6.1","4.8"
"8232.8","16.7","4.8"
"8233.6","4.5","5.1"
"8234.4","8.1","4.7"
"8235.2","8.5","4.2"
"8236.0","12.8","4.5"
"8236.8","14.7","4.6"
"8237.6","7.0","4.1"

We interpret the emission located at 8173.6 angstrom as H-alpha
